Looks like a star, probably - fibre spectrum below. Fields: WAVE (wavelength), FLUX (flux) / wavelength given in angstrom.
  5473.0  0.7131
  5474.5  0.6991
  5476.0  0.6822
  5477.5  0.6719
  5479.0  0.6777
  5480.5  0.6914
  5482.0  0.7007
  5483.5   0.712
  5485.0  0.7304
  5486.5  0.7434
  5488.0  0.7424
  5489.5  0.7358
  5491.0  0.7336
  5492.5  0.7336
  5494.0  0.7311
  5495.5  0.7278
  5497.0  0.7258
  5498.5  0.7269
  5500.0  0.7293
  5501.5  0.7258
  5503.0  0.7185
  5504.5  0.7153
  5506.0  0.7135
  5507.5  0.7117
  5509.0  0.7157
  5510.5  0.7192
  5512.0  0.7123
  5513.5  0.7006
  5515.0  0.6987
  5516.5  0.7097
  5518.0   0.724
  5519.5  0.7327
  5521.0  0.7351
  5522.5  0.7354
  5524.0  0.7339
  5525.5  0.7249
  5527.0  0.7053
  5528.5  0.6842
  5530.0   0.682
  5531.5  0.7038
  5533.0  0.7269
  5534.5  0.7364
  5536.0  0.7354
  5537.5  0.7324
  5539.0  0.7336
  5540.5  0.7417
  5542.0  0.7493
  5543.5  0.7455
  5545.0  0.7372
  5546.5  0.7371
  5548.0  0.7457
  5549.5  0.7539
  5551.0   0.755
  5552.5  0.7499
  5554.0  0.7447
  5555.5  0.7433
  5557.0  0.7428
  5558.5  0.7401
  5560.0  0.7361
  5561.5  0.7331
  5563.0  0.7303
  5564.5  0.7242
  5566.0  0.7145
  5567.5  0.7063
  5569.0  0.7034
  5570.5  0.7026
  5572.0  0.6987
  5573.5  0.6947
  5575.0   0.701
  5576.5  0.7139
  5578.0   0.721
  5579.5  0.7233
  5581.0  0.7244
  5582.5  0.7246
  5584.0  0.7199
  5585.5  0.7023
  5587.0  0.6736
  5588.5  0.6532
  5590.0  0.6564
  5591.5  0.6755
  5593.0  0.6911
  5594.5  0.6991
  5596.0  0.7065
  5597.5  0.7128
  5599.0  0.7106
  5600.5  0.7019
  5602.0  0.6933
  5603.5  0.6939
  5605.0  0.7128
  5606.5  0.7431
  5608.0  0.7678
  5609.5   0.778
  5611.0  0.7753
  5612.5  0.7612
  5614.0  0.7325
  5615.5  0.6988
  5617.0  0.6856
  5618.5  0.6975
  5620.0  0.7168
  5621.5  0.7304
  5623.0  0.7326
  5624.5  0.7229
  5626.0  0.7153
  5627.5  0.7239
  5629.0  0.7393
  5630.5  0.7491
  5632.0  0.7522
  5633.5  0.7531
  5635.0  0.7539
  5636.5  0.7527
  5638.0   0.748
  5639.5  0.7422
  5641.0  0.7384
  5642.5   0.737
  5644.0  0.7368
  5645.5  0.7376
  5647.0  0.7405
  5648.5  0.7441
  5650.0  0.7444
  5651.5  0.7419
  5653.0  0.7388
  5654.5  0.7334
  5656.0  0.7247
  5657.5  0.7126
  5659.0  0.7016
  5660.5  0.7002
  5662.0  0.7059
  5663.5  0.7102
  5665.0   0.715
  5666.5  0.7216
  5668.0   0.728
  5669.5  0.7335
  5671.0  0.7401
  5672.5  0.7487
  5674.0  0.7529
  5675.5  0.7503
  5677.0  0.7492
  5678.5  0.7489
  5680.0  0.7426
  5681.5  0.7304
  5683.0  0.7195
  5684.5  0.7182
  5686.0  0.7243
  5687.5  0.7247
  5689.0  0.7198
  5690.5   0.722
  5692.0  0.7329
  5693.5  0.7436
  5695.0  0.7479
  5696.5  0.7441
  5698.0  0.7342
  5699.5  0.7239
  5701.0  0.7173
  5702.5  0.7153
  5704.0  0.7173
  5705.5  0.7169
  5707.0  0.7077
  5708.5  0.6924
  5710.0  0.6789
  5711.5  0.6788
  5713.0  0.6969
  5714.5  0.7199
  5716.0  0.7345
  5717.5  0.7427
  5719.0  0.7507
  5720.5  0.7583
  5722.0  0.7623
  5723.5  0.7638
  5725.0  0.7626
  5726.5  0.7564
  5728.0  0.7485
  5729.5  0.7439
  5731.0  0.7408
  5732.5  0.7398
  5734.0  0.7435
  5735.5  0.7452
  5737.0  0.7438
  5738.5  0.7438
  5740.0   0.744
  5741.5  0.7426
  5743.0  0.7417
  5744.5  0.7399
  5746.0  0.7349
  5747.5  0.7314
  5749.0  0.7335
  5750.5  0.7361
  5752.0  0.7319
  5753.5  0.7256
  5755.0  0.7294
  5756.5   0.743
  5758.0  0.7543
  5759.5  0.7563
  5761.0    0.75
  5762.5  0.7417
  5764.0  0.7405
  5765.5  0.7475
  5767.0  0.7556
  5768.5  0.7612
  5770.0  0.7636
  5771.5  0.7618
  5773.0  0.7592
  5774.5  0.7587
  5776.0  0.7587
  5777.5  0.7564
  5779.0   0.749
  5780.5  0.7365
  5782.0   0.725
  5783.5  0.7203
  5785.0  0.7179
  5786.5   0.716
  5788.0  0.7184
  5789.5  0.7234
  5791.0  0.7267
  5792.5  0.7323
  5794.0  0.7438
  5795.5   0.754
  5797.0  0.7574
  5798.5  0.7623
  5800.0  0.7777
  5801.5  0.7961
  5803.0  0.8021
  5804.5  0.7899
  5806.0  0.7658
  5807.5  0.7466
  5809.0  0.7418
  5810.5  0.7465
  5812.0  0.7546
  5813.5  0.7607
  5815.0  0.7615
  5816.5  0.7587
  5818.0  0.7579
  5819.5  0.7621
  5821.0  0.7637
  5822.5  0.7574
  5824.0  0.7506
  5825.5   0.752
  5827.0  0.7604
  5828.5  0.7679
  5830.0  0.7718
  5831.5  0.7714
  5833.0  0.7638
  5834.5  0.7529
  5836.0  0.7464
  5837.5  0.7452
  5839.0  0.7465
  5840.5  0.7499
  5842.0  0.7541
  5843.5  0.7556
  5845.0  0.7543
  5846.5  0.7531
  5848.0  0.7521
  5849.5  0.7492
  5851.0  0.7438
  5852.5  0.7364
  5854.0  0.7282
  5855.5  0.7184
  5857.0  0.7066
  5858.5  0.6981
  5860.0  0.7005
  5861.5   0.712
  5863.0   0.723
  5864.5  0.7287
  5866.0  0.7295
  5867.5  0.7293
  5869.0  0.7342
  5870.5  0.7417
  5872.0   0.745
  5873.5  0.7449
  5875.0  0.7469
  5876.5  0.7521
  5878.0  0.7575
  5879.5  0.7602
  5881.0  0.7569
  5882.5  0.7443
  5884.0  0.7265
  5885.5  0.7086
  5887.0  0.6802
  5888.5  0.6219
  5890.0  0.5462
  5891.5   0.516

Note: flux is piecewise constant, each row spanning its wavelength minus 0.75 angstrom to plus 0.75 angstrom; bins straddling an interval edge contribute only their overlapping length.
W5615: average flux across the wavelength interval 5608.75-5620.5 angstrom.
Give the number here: 0.731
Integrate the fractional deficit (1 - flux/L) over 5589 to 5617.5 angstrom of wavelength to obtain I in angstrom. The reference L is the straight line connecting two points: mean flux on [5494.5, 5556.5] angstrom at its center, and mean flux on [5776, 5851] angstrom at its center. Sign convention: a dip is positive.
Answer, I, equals 0.7 angstrom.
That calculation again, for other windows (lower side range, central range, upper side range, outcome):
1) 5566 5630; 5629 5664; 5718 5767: -0.6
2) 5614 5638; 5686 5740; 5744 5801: 0.4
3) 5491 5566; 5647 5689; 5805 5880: 0.3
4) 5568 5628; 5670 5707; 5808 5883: -0.4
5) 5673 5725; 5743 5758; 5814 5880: 0.0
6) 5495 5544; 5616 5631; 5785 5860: 0.2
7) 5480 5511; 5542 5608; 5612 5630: 0.4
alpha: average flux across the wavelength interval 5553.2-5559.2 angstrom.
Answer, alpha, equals 0.743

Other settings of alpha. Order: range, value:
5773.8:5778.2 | 0.758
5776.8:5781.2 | 0.747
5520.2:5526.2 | 0.732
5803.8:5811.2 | 0.758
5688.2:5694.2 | 0.729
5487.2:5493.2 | 0.736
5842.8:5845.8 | 0.755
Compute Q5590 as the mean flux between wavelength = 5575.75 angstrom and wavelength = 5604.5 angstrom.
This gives 0.7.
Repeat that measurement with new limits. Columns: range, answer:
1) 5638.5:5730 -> 0.731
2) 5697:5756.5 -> 0.733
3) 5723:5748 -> 0.745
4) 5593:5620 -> 0.721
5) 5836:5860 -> 0.738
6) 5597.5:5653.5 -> 0.733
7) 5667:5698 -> 0.736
